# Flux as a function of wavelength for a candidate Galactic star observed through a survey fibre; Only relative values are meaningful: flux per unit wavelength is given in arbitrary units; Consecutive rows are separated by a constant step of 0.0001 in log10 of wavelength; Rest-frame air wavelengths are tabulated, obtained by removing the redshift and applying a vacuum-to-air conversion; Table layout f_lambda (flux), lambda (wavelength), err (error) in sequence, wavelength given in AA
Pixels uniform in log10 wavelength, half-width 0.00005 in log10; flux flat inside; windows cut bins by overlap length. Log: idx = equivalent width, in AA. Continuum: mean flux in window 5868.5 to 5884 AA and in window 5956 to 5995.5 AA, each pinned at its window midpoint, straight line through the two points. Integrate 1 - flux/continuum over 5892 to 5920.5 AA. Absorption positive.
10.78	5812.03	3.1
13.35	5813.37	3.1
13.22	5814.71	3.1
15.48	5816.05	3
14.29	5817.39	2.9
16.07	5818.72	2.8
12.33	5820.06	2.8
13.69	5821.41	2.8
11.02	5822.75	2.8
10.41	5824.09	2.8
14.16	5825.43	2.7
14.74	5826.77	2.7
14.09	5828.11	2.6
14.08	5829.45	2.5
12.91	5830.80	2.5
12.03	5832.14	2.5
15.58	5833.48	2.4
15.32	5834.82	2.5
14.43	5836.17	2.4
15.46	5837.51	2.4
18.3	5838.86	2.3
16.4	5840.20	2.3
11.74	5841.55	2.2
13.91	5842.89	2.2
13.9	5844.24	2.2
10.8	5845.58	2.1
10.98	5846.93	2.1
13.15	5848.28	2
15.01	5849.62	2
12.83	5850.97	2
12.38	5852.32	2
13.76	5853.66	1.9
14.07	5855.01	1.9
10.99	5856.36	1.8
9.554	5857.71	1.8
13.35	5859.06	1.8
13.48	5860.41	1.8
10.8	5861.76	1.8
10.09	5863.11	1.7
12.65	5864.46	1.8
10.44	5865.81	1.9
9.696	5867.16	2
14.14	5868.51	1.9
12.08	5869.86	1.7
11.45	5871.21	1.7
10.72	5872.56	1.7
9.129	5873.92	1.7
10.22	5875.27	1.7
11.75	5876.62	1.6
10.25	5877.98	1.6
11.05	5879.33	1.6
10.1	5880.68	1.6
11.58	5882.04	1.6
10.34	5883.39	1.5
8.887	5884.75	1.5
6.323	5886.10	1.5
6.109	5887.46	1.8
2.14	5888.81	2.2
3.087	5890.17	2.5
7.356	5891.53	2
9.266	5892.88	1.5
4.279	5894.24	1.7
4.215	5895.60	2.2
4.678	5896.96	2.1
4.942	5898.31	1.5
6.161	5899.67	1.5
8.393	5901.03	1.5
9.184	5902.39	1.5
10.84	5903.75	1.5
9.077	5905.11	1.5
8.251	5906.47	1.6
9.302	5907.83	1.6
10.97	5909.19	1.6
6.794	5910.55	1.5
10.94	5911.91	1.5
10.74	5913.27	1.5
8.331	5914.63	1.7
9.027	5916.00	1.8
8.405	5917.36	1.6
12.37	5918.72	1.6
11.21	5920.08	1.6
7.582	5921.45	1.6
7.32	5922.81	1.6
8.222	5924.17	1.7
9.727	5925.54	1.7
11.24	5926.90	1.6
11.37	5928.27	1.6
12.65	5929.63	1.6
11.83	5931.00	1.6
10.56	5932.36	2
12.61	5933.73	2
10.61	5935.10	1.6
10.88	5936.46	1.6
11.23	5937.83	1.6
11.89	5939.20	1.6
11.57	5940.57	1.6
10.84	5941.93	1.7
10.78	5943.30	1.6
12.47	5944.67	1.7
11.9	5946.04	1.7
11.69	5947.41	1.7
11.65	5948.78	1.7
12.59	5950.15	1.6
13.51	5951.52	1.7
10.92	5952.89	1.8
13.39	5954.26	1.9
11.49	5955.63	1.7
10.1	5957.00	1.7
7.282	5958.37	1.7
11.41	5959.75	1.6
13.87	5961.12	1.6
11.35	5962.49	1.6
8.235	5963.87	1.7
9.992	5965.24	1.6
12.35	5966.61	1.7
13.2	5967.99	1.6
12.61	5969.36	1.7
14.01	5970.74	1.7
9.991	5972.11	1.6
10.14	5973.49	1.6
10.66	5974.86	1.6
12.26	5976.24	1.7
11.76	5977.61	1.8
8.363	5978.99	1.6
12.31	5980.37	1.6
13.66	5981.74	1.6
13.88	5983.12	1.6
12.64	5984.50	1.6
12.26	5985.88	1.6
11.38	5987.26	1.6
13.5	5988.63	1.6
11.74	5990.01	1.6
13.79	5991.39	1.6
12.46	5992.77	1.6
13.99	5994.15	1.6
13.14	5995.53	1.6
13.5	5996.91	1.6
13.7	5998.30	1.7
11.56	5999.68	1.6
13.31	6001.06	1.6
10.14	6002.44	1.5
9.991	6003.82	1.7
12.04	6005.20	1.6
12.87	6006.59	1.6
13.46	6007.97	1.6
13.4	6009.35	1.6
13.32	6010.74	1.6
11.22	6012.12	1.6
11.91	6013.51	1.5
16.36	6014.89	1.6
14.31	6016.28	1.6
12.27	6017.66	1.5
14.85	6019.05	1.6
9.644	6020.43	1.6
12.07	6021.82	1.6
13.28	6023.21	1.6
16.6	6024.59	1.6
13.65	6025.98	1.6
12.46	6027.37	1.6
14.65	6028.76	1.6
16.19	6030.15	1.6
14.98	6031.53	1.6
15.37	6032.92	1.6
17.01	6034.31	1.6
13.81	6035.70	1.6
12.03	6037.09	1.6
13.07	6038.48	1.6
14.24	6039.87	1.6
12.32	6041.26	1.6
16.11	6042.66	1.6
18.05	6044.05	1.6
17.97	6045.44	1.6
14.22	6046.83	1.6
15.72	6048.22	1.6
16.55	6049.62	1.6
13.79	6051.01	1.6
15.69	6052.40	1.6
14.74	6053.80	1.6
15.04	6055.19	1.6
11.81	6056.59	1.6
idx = 7.1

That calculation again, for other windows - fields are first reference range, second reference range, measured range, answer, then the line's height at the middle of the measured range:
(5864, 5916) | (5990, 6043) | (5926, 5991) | -2.2 AA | 11.3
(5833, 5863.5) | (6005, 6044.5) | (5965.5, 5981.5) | 2.4 AA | 13.7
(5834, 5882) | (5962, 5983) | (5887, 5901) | 7.8 AA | 12.1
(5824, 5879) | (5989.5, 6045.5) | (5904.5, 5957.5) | 9.9 AA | 13.1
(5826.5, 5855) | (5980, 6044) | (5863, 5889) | 6.9 AA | 13.8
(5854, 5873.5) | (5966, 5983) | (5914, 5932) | 2.8 AA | 11.8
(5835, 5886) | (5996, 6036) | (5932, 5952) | 1.8 AA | 12.8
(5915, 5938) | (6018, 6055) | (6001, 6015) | 1.2 AA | 13.5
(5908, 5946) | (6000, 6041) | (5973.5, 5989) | 0.3 AA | 12.2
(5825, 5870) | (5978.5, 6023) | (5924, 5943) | 2.5 AA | 12.9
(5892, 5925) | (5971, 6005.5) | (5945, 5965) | -1.6 AA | 10.5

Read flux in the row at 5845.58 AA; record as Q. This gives 10.8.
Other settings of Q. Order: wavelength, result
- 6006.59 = 12.87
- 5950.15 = 12.59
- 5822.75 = 11.02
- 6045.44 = 17.97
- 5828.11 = 14.09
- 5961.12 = 13.87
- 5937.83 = 11.23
